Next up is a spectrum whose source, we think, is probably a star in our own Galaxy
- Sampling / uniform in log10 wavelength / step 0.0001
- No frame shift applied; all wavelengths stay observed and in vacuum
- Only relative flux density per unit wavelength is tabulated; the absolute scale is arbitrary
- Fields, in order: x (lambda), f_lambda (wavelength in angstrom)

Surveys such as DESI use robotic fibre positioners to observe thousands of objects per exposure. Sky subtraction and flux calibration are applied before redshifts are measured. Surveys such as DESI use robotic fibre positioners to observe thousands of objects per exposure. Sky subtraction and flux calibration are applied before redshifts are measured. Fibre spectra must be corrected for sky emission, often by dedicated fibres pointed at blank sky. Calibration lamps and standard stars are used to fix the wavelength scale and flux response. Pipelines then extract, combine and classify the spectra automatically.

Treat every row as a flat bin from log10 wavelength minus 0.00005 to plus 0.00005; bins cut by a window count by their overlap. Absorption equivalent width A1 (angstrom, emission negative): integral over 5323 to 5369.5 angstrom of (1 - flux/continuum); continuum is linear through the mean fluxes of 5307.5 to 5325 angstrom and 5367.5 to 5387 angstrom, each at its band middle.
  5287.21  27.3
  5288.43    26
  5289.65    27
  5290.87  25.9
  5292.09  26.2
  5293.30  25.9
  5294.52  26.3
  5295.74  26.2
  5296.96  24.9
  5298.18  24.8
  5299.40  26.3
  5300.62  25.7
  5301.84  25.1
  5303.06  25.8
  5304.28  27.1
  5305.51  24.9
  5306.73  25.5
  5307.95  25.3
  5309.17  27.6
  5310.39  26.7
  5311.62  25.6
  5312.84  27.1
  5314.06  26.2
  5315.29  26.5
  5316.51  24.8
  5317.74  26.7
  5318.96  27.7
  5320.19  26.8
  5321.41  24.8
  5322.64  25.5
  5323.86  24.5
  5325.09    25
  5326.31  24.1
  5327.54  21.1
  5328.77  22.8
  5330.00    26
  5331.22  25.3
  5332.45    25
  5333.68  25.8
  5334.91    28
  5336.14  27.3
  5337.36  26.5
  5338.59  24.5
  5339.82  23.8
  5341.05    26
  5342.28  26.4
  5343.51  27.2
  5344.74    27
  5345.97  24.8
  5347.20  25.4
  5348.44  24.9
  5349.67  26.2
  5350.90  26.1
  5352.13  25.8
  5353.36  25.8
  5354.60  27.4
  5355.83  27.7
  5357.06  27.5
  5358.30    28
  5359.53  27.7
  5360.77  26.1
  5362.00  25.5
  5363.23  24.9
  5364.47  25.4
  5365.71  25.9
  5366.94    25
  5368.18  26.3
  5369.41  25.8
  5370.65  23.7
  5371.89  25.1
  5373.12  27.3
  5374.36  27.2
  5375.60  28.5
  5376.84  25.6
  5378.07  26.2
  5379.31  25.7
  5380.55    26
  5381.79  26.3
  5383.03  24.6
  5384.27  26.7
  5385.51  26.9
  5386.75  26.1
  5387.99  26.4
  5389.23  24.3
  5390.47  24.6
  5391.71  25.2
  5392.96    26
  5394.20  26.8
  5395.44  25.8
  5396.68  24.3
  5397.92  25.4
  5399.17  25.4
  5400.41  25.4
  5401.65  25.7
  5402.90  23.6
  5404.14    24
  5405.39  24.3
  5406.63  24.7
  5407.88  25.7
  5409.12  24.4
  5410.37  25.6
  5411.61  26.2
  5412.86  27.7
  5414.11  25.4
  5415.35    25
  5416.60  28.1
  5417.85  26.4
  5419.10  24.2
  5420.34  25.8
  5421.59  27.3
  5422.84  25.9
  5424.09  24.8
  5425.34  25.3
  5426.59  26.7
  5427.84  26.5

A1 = 0.6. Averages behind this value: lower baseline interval 26.1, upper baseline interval 26.1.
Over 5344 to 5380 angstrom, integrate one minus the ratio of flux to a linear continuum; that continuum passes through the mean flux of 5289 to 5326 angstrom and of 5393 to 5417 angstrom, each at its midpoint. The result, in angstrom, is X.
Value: -0.70 angstrom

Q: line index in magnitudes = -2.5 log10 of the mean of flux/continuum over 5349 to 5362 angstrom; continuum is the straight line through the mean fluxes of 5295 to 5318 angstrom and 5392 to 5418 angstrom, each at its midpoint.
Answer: -0.04 mag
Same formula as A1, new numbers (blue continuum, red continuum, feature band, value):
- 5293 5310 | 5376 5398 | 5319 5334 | 0.57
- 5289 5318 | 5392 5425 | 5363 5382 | -0.19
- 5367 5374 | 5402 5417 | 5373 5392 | -0.39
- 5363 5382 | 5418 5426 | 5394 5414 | 0.34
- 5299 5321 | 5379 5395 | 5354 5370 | -0.29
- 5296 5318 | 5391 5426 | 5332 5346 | -0.17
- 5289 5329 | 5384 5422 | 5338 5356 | -0.18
